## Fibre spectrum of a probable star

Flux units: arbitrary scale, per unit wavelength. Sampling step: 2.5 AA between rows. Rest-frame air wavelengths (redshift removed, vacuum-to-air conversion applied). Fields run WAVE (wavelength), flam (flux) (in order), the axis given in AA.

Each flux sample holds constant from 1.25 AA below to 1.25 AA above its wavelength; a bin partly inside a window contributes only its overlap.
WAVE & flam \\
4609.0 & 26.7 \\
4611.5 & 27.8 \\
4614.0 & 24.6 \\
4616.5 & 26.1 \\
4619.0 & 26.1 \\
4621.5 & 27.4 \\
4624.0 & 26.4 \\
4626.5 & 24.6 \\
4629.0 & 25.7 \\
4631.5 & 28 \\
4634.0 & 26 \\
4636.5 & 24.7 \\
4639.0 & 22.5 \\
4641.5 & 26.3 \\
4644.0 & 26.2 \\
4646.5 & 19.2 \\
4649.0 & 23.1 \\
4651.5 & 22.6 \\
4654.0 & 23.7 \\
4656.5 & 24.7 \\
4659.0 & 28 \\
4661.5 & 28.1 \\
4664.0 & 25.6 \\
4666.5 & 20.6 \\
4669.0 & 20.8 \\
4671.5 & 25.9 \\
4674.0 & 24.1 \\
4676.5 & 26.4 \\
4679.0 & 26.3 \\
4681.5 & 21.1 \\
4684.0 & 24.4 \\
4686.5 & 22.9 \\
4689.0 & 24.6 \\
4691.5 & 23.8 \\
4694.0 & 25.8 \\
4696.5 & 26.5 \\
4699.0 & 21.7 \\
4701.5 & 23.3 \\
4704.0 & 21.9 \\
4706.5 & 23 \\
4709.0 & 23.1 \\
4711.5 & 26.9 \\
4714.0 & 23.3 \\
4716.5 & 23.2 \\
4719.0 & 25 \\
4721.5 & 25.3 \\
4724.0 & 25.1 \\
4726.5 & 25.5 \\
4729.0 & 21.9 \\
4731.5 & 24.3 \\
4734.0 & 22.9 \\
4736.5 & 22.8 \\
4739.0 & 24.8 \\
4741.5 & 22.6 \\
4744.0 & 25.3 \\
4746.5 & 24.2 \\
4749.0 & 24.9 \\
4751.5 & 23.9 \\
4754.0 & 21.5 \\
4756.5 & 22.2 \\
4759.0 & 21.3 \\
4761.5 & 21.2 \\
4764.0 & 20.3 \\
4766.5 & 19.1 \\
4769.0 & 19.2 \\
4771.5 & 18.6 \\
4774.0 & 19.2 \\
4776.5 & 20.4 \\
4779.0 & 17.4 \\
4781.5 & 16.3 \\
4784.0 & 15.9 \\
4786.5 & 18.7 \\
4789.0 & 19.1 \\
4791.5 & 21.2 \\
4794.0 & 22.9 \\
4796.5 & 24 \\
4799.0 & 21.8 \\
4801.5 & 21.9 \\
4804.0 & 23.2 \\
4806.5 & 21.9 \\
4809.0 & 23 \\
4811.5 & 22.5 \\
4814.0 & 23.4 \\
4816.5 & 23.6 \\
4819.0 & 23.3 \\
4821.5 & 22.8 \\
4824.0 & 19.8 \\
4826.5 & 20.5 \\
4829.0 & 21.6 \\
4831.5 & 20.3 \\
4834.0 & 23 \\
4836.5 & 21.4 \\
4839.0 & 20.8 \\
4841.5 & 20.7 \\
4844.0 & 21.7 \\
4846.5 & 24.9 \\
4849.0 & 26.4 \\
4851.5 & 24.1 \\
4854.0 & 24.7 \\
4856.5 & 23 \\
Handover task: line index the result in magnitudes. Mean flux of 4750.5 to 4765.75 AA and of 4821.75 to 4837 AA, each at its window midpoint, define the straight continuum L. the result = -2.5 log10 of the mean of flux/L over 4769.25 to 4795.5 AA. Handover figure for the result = 0.13 mag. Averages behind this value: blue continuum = 21.6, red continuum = 21.2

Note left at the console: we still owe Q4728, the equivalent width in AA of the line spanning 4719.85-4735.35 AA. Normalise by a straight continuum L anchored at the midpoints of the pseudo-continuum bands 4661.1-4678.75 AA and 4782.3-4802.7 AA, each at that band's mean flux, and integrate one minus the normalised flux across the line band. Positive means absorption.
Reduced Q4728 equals -1.1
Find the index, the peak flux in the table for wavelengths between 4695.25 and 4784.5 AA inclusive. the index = 26.9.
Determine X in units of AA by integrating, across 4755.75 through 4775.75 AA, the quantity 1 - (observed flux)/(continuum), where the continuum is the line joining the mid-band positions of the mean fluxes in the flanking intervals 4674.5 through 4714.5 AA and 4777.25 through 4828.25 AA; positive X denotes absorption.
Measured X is 1.9 AA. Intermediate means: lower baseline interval 24.1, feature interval 20.1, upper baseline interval 21.2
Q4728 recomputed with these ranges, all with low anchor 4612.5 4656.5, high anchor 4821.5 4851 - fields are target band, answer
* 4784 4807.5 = 1.3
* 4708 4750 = -1.1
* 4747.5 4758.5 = 0.1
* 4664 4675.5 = 0.6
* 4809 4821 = -0.5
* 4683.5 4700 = -0.1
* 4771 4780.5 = 1.7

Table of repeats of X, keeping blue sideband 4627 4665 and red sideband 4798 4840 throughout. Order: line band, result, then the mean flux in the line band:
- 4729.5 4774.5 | 2.0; 22.2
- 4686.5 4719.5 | 0.1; 23.9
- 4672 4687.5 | 0.1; 24.3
